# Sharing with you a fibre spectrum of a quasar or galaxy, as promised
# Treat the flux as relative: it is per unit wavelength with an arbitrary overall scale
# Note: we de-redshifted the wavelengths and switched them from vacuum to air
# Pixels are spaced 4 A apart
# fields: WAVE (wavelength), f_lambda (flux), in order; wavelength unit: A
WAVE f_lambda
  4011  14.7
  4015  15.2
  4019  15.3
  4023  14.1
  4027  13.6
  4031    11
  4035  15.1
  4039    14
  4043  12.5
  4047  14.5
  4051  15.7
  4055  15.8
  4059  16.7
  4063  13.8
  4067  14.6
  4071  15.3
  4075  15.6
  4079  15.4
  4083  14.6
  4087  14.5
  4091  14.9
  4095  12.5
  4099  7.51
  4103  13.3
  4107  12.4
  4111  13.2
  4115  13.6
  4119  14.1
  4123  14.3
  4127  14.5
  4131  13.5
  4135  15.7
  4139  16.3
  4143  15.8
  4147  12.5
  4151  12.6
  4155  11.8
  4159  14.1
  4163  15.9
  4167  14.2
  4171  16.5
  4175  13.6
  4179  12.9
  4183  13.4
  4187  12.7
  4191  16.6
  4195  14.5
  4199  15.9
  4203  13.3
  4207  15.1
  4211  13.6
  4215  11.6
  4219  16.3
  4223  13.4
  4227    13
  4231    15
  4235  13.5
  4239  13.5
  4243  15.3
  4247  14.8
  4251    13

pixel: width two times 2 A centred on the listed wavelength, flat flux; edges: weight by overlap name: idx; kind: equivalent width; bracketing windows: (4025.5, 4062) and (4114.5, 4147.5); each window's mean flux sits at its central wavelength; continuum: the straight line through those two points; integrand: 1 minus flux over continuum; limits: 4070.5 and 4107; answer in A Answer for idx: 2.2 A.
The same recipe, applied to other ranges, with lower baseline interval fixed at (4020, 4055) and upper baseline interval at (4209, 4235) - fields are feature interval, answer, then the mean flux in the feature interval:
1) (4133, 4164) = -0.95 A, 14.3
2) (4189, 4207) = -1.64 A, 15.1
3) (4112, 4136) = -0.51 A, 14.2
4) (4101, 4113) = 0.81 A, 13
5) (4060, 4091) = -2.14 A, 14.9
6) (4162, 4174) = -1.30 A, 15.3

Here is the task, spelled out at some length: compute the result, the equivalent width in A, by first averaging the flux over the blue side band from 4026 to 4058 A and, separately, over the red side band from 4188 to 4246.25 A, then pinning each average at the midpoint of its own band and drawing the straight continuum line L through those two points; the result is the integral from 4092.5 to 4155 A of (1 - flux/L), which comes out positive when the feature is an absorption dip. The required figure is 3.5 A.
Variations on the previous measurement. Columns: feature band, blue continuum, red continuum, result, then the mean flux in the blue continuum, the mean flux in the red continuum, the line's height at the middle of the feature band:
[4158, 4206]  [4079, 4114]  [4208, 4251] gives -3.0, 13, 14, 13.6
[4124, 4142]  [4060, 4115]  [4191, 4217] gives -1.4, 13.7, 14.2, 13.9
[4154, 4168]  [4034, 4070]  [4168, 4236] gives 0.2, 14.8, 14.2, 14.3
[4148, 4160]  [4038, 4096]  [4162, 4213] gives 1.5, 14.7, 14.4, 14.5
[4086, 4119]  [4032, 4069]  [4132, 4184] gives 3.9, 14.6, 14.3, 14.5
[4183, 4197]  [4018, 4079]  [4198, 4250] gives -0.2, 14.5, 14.1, 14.2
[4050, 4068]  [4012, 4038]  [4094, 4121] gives -2.6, 14.1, 12.4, 13.4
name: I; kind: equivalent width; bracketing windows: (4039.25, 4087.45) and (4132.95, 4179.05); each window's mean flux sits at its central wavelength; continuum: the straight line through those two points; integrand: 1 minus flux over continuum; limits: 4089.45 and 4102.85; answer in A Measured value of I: 2.7 A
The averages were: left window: 14.9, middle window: 11.8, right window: 14.4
